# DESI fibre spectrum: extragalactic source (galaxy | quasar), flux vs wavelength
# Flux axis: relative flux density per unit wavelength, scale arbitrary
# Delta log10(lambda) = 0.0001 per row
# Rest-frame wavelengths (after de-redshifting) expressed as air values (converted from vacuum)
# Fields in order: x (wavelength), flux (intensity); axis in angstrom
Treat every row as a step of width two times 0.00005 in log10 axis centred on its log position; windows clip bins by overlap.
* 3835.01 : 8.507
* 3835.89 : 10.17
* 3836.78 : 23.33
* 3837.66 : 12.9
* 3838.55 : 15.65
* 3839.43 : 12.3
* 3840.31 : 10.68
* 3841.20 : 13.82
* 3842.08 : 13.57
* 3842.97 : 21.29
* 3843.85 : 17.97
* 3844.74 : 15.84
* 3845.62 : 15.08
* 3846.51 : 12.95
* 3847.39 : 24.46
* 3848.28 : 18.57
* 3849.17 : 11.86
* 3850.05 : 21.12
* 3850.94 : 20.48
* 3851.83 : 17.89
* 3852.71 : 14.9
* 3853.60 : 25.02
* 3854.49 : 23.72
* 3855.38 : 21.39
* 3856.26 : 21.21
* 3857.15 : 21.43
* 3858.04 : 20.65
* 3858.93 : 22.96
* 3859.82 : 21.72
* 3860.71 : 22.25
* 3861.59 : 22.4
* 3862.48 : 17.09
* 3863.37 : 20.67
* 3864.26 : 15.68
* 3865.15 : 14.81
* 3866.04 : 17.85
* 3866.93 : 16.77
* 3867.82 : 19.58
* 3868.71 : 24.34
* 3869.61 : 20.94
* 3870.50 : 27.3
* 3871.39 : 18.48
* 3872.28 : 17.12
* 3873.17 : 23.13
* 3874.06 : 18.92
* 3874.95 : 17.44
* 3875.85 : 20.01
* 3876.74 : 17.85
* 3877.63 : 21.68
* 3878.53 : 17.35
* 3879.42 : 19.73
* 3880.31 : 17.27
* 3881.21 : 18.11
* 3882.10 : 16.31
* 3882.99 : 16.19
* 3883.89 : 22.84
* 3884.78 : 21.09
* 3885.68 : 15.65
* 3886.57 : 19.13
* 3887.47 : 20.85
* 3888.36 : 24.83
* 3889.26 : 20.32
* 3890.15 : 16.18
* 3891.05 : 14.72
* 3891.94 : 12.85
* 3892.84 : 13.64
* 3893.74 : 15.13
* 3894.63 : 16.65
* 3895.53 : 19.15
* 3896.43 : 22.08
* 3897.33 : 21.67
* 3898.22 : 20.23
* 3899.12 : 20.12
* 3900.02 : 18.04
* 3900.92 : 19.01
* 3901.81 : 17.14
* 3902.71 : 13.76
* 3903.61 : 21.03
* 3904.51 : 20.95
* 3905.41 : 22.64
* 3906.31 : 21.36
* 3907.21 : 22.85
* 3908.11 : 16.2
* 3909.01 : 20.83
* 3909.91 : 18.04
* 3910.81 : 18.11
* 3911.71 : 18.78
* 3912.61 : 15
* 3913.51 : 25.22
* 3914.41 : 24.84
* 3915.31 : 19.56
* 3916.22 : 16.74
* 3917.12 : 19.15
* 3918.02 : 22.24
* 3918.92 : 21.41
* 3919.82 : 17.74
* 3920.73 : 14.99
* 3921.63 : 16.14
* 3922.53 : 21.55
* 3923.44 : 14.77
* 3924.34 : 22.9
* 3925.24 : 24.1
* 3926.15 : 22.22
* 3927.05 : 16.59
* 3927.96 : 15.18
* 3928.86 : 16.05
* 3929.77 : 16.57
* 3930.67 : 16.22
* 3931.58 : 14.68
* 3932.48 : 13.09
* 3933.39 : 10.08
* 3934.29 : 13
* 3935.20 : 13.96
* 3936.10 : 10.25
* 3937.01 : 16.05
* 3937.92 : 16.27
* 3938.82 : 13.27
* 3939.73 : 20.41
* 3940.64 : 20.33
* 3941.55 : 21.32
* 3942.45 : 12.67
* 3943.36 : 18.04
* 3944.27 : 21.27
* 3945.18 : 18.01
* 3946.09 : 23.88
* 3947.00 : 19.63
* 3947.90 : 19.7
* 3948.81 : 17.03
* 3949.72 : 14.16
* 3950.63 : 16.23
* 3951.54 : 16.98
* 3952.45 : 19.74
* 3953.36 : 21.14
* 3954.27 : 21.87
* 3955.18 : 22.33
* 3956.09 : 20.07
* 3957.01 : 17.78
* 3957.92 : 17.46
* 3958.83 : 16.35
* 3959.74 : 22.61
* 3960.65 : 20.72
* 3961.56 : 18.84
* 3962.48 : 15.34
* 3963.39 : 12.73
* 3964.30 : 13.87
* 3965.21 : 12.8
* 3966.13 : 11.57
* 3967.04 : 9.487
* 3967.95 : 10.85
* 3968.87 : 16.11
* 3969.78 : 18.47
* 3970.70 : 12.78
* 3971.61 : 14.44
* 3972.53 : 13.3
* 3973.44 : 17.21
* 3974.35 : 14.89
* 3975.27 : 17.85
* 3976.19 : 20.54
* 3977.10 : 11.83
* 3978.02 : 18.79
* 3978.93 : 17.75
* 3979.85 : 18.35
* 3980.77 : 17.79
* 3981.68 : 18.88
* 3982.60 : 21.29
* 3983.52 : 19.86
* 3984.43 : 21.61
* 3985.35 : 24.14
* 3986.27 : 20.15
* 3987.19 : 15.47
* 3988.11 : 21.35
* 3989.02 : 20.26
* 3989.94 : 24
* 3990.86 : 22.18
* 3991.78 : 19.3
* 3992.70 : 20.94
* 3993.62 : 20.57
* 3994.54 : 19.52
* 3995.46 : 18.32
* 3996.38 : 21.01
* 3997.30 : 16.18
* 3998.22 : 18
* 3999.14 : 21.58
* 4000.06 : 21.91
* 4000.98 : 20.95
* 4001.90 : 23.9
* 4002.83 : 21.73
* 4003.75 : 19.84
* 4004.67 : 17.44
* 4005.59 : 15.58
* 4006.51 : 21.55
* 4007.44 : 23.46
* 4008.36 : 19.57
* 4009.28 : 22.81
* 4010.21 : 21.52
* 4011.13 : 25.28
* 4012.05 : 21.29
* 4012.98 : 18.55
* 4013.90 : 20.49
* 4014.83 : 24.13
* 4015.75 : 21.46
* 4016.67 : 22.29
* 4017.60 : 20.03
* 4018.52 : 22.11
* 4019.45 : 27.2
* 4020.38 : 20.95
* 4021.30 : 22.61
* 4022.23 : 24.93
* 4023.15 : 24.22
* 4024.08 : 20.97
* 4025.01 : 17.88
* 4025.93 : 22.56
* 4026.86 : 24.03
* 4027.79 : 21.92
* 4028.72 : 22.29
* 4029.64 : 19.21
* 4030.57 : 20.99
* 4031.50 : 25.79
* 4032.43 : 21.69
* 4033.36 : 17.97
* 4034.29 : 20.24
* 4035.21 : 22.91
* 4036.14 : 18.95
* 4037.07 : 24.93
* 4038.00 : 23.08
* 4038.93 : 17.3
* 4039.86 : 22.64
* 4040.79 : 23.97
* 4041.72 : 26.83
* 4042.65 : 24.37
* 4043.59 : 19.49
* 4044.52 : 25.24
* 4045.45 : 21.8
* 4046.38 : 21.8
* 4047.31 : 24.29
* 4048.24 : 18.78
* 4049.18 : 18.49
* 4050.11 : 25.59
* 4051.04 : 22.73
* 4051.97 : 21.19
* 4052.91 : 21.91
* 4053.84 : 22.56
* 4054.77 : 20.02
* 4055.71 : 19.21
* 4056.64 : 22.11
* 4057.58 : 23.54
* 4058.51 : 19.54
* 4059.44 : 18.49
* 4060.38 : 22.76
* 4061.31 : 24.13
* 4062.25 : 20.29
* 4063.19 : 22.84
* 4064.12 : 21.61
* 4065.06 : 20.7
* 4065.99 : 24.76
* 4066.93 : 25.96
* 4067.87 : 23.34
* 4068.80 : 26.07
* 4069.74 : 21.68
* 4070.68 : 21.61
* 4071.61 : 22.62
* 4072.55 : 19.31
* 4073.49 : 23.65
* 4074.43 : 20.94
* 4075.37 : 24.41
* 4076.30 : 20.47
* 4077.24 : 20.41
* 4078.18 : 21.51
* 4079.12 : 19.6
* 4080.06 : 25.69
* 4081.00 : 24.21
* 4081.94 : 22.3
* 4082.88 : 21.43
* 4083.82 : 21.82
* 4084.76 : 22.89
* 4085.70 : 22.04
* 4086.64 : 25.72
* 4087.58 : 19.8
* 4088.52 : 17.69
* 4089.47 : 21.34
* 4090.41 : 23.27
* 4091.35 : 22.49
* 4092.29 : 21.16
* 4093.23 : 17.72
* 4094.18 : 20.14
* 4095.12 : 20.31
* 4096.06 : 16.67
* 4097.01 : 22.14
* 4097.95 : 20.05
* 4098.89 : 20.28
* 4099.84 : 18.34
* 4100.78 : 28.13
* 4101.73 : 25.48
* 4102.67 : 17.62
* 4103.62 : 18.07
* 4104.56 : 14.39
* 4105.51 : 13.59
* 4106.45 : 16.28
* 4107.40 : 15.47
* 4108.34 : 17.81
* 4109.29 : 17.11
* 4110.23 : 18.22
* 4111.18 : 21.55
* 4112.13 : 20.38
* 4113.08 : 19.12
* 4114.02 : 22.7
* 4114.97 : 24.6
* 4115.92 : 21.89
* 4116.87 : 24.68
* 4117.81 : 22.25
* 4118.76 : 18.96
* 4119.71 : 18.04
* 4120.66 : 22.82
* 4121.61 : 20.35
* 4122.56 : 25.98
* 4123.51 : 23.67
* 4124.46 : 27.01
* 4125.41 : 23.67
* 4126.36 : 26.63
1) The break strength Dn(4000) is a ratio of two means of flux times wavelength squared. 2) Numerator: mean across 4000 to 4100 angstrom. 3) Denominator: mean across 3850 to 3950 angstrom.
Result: 1.25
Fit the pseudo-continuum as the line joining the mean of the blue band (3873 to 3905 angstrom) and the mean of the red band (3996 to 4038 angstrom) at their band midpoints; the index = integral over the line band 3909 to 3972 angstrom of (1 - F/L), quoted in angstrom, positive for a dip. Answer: 7.3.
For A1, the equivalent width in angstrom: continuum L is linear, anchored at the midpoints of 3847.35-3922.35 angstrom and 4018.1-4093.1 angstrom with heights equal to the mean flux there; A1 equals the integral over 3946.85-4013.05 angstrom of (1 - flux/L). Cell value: 7.2 angstrom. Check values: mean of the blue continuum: 19.3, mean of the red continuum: 22.1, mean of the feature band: 18.6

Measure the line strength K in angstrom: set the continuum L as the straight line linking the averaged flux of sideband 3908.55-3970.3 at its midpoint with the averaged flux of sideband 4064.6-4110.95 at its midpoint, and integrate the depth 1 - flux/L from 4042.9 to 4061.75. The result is -1.5 angstrom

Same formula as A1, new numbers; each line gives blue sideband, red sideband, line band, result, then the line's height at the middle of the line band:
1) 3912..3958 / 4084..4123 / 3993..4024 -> -3.5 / 19.1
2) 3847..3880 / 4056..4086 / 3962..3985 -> 5.6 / 21.2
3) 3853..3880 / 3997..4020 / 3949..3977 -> 5.8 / 20.9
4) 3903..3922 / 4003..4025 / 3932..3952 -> 3.6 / 20.2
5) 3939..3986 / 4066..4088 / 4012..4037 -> -1.9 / 20.3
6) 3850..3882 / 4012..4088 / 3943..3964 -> 2.2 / 21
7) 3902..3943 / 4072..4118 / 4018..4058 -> -4.6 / 19.8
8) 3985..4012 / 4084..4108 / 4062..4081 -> -2.1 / 20.2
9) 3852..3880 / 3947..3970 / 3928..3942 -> 1.9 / 17.8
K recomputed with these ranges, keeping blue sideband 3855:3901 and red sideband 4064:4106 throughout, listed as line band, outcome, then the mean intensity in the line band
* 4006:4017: -0.6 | 21.8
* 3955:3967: 2.0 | 16.7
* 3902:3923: 0.1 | 19.5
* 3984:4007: 0.2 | 20.3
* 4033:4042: -0.4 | 21.8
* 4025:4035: -0.3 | 21.5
